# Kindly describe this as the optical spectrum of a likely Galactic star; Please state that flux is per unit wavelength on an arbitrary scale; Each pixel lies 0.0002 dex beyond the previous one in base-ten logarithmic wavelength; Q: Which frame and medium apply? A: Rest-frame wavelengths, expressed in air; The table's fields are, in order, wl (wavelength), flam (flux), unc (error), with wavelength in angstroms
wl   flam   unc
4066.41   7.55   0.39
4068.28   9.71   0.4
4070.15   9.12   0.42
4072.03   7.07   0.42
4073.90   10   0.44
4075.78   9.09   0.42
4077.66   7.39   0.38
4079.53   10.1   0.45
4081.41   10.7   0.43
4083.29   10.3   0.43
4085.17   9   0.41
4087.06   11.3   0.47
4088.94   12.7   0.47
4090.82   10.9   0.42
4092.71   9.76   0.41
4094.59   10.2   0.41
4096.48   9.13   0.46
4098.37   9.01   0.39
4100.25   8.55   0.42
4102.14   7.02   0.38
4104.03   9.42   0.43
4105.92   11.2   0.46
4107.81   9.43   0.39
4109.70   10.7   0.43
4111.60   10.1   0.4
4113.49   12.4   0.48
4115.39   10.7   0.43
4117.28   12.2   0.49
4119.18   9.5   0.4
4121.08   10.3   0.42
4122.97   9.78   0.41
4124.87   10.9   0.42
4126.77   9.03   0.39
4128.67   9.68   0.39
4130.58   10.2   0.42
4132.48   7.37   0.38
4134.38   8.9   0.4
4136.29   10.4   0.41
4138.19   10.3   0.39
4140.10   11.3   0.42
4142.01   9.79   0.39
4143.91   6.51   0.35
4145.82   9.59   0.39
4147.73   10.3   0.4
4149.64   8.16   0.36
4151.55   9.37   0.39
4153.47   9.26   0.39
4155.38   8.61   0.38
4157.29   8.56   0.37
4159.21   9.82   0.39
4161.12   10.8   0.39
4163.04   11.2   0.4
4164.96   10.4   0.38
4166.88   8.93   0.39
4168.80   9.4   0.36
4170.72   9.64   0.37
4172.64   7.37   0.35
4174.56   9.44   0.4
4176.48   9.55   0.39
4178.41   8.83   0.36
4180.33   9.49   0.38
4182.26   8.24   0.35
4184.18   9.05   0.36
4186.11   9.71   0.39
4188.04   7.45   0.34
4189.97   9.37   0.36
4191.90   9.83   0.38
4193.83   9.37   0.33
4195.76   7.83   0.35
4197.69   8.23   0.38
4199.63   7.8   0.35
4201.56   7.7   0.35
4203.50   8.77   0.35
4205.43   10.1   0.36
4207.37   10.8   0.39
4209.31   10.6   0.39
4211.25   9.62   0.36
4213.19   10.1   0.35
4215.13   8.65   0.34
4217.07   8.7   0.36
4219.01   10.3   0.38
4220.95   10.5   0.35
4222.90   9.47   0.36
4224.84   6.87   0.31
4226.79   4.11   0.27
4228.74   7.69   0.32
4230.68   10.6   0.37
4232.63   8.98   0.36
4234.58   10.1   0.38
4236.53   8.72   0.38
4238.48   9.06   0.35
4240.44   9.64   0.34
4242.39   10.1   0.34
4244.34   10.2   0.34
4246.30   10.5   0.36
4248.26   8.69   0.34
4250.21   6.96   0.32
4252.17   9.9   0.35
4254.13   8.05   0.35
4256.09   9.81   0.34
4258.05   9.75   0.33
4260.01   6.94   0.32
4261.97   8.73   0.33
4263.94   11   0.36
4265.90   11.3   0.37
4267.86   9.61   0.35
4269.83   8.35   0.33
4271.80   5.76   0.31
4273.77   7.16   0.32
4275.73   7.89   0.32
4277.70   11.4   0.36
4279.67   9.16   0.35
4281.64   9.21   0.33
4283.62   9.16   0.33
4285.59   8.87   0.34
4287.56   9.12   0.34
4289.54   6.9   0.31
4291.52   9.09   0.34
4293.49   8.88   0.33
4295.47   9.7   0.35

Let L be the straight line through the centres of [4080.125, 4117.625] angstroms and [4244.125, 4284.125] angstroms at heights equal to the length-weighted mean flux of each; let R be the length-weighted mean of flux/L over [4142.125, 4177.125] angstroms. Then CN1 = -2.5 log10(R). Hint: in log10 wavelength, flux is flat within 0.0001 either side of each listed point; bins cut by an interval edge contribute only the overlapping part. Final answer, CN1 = 0.05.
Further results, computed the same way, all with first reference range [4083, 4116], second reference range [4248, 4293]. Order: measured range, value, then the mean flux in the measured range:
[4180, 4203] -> 0.09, 8.65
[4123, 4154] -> 0.04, 9.45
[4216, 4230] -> 0.11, 8.29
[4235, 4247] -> -0.08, 9.7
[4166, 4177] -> 0.06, 9.04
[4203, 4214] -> -0.09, 10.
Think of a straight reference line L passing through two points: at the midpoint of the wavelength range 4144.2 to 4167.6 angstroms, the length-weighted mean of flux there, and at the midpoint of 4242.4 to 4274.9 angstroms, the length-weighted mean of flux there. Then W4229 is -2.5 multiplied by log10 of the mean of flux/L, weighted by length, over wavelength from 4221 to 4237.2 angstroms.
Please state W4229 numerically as 0.08 mag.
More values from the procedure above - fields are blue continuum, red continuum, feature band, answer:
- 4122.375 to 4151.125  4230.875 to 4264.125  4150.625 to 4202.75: 0.04 mag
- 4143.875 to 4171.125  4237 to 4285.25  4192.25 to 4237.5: 0.04 mag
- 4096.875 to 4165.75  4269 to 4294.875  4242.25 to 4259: -0.06 mag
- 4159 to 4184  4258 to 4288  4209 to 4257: 0.01 mag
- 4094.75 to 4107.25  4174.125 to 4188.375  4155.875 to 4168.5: -0.09 mag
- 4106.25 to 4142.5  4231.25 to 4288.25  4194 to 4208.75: 0.09 mag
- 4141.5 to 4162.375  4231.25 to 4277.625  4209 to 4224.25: -0.06 mag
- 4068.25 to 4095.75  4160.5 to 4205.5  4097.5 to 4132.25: -0.04 mag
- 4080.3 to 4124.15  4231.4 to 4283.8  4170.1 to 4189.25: 0.09 mag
